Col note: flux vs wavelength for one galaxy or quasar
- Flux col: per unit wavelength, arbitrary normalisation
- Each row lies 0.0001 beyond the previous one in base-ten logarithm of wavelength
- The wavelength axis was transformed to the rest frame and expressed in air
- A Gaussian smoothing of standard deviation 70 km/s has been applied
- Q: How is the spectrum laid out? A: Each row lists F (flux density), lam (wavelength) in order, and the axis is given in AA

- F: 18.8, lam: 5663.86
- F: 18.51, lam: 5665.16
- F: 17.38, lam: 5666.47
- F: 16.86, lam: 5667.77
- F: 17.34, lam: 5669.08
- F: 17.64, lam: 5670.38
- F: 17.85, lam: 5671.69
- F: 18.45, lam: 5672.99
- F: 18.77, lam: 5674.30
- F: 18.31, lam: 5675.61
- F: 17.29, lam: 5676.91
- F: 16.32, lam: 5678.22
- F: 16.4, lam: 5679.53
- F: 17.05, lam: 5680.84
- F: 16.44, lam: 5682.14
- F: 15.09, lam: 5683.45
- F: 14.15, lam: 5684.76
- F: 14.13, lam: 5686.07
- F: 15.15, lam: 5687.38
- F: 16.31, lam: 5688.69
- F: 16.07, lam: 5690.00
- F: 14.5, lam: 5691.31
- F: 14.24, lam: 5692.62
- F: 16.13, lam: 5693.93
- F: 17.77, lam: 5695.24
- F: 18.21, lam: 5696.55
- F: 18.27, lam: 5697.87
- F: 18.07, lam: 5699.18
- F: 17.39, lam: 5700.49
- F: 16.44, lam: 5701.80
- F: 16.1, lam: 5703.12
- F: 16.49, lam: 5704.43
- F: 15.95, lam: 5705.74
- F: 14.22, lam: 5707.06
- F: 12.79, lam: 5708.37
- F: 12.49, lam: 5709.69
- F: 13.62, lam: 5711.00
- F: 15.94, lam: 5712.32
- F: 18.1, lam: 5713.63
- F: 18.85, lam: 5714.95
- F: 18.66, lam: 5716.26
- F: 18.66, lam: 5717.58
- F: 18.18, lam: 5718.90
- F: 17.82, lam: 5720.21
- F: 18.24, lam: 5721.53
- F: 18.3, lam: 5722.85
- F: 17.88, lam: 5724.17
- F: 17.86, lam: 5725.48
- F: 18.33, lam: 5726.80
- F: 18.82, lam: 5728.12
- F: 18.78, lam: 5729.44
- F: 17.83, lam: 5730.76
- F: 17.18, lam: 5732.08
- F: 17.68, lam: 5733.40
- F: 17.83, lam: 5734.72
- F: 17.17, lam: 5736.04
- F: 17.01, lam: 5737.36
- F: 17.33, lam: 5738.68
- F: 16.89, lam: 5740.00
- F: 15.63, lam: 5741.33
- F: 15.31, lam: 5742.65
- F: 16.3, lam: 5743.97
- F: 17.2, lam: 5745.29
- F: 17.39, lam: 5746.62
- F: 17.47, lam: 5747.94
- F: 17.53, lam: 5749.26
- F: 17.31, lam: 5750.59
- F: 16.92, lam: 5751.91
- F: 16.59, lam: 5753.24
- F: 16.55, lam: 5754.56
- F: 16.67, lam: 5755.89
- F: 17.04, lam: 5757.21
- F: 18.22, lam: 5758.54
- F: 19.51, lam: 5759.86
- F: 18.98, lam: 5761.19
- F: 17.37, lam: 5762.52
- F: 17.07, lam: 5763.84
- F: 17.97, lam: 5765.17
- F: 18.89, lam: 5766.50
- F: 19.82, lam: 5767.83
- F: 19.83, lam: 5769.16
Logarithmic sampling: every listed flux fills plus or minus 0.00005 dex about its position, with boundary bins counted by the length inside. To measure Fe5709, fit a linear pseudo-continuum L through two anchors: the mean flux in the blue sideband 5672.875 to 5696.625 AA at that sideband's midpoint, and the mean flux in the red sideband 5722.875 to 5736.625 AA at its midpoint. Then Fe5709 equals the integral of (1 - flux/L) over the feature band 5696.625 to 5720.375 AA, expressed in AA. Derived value 0.8 AA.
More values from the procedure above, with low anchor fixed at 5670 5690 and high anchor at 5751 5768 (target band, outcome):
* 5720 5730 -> -0.6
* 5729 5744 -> 0.3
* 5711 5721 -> -0.4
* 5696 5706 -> -0.2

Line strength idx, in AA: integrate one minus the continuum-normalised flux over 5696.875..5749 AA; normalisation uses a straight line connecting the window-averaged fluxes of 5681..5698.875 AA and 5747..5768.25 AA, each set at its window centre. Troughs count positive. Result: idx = -0.7 AA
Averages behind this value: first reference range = 16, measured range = 17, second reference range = 17.7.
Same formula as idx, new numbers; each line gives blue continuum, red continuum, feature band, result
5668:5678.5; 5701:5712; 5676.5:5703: 0.00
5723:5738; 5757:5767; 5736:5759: 1.44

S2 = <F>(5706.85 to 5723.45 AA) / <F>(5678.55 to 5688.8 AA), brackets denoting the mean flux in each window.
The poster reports 1.1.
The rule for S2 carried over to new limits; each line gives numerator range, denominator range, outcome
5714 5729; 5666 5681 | 1.05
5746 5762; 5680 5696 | 1.12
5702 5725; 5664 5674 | 0.93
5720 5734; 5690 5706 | 1.09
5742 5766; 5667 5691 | 1.04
